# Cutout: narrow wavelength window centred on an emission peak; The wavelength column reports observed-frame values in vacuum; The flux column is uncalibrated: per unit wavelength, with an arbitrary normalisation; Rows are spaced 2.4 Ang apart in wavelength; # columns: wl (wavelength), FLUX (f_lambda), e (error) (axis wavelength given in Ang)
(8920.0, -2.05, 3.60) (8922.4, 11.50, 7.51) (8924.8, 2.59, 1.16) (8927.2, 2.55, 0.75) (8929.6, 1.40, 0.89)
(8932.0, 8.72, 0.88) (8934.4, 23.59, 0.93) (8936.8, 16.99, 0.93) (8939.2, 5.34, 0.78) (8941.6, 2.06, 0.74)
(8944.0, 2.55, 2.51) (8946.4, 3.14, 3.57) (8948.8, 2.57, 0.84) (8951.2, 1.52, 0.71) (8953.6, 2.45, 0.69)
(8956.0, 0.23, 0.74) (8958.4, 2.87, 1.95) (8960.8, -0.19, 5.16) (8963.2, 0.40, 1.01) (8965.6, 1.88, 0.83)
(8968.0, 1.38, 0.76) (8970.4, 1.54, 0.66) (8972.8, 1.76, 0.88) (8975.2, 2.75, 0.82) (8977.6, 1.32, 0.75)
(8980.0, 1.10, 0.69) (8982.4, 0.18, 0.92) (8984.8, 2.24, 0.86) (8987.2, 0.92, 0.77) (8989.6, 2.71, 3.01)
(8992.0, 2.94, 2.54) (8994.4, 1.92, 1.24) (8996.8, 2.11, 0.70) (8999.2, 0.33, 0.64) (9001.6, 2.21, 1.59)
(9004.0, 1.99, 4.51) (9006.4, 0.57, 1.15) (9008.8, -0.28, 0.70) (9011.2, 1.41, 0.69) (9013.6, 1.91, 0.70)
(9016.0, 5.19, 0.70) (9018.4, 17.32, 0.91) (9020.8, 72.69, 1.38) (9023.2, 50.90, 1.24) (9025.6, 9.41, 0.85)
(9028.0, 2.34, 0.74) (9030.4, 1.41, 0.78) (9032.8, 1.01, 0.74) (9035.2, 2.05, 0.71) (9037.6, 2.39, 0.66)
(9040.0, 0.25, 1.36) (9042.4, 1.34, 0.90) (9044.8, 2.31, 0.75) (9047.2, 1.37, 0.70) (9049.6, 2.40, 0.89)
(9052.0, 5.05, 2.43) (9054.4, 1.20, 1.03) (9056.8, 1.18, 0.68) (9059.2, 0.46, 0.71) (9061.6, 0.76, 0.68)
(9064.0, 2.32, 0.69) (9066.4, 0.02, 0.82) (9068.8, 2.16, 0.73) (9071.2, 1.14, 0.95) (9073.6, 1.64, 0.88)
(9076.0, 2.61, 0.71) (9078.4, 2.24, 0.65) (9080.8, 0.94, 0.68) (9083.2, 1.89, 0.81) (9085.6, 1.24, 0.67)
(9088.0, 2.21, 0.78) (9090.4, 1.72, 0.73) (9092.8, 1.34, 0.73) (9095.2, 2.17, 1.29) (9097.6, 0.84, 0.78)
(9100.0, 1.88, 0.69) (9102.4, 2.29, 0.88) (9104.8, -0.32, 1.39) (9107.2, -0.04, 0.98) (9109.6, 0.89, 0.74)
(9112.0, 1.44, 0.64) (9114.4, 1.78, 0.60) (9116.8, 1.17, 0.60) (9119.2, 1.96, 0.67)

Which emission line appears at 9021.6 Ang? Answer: [O III]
